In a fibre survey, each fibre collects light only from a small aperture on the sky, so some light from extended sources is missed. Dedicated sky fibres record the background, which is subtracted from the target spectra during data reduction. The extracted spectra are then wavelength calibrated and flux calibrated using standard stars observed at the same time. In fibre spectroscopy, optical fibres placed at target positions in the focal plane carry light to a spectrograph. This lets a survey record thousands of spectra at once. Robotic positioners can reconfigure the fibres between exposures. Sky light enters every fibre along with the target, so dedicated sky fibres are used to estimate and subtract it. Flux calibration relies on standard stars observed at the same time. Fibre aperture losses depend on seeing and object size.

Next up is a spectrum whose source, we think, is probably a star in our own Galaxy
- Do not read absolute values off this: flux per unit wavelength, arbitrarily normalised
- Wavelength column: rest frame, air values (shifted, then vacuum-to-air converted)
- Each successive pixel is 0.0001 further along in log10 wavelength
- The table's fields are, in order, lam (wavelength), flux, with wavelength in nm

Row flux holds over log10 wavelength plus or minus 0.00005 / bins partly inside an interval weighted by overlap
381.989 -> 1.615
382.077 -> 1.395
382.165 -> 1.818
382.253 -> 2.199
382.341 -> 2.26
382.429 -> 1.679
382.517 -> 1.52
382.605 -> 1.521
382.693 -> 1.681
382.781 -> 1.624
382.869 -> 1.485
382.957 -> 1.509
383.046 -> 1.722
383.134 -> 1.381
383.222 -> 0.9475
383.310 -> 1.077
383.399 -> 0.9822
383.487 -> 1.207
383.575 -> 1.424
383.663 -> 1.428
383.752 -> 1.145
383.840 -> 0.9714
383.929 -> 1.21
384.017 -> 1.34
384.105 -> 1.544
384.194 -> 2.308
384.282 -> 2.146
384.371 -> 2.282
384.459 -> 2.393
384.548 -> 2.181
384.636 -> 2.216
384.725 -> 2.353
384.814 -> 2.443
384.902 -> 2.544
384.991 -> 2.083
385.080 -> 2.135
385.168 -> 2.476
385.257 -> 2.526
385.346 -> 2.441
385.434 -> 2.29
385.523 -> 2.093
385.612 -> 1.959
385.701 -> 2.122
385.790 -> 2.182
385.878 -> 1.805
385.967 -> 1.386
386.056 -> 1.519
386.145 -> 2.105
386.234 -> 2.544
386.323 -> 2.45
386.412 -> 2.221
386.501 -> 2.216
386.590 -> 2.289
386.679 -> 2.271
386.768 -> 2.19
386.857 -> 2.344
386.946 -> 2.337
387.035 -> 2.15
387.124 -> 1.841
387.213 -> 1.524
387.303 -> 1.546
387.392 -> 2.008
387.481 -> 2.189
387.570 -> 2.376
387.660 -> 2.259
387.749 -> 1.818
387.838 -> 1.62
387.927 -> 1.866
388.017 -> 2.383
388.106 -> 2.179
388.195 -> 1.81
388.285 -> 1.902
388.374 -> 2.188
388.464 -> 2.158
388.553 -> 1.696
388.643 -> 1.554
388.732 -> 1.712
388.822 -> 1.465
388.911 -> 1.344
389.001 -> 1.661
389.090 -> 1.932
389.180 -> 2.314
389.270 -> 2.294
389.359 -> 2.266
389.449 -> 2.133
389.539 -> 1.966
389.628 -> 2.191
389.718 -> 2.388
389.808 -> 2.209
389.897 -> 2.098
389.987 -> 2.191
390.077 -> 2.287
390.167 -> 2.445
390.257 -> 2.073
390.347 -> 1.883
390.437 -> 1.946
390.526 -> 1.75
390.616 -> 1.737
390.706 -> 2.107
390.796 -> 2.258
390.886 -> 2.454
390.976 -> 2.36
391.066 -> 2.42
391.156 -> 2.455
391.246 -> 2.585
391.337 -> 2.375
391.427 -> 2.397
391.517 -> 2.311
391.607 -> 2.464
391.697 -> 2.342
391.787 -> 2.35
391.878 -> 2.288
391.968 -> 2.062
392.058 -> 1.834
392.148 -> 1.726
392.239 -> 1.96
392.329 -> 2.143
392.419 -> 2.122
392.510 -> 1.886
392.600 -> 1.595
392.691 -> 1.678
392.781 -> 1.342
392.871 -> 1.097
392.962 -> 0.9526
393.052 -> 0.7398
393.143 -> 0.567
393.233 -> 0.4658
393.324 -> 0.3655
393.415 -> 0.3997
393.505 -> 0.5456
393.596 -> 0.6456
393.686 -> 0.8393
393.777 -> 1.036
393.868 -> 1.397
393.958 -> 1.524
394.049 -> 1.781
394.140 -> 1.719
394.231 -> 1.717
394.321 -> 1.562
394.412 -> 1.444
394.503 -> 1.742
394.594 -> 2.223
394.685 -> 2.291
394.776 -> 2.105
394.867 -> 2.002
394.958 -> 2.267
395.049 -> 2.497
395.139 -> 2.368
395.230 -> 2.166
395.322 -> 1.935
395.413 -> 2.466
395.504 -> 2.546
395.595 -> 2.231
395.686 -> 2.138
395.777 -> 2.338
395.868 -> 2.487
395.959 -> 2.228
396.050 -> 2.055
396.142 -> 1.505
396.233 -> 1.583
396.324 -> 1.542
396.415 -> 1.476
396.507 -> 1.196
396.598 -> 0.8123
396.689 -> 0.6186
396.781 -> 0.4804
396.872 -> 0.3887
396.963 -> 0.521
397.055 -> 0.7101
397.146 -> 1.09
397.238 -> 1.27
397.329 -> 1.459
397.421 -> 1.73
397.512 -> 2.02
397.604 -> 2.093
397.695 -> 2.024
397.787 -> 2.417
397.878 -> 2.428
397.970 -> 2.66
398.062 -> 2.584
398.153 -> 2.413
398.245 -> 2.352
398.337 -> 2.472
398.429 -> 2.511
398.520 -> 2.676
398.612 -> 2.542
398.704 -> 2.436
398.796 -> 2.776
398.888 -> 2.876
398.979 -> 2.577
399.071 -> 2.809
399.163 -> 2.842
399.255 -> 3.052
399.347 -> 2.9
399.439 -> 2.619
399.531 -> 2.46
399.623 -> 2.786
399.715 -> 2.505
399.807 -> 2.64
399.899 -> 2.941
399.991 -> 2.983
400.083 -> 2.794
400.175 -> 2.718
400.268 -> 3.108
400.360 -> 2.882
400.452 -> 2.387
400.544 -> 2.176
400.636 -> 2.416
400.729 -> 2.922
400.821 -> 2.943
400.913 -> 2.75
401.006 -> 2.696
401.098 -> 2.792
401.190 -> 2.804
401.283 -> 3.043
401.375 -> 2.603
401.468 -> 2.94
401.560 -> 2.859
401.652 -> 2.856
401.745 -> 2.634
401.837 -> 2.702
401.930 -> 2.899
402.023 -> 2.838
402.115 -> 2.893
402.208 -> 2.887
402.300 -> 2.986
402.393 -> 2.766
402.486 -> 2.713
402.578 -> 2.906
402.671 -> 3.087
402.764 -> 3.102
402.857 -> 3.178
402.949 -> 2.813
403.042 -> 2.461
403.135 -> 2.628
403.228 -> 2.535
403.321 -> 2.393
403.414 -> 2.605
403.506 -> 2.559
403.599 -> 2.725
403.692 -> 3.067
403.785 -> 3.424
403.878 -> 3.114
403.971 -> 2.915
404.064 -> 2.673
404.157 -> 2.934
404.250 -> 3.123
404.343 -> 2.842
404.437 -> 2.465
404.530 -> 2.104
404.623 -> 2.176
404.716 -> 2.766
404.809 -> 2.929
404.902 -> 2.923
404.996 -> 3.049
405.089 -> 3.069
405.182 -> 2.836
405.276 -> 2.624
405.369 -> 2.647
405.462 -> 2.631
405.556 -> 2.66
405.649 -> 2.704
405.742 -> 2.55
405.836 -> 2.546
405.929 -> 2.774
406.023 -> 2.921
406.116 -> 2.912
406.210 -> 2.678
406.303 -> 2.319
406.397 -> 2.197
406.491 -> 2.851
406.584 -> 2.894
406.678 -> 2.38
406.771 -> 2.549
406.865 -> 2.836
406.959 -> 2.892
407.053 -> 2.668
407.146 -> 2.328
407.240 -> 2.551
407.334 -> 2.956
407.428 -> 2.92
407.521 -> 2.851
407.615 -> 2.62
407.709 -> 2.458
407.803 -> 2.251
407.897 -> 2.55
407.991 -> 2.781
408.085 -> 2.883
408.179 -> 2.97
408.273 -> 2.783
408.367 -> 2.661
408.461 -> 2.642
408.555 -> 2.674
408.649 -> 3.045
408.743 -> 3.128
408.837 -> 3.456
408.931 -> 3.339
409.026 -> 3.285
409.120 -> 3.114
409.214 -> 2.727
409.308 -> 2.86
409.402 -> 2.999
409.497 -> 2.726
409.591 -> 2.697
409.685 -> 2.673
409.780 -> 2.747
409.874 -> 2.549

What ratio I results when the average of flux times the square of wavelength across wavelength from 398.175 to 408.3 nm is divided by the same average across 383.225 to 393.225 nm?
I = 1.50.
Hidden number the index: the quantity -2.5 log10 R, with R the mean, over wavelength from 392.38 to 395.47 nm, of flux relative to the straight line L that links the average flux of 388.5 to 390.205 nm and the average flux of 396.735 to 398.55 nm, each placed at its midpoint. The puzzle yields 0.24 mag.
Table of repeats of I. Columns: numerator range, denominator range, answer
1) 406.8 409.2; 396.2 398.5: 1.80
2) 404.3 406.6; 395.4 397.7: 1.80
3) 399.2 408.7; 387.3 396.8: 1.58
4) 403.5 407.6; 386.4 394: 1.58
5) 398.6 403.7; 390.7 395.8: 1.59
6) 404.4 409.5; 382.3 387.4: 1.63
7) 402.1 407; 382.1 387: 1.60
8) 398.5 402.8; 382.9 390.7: 1.52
